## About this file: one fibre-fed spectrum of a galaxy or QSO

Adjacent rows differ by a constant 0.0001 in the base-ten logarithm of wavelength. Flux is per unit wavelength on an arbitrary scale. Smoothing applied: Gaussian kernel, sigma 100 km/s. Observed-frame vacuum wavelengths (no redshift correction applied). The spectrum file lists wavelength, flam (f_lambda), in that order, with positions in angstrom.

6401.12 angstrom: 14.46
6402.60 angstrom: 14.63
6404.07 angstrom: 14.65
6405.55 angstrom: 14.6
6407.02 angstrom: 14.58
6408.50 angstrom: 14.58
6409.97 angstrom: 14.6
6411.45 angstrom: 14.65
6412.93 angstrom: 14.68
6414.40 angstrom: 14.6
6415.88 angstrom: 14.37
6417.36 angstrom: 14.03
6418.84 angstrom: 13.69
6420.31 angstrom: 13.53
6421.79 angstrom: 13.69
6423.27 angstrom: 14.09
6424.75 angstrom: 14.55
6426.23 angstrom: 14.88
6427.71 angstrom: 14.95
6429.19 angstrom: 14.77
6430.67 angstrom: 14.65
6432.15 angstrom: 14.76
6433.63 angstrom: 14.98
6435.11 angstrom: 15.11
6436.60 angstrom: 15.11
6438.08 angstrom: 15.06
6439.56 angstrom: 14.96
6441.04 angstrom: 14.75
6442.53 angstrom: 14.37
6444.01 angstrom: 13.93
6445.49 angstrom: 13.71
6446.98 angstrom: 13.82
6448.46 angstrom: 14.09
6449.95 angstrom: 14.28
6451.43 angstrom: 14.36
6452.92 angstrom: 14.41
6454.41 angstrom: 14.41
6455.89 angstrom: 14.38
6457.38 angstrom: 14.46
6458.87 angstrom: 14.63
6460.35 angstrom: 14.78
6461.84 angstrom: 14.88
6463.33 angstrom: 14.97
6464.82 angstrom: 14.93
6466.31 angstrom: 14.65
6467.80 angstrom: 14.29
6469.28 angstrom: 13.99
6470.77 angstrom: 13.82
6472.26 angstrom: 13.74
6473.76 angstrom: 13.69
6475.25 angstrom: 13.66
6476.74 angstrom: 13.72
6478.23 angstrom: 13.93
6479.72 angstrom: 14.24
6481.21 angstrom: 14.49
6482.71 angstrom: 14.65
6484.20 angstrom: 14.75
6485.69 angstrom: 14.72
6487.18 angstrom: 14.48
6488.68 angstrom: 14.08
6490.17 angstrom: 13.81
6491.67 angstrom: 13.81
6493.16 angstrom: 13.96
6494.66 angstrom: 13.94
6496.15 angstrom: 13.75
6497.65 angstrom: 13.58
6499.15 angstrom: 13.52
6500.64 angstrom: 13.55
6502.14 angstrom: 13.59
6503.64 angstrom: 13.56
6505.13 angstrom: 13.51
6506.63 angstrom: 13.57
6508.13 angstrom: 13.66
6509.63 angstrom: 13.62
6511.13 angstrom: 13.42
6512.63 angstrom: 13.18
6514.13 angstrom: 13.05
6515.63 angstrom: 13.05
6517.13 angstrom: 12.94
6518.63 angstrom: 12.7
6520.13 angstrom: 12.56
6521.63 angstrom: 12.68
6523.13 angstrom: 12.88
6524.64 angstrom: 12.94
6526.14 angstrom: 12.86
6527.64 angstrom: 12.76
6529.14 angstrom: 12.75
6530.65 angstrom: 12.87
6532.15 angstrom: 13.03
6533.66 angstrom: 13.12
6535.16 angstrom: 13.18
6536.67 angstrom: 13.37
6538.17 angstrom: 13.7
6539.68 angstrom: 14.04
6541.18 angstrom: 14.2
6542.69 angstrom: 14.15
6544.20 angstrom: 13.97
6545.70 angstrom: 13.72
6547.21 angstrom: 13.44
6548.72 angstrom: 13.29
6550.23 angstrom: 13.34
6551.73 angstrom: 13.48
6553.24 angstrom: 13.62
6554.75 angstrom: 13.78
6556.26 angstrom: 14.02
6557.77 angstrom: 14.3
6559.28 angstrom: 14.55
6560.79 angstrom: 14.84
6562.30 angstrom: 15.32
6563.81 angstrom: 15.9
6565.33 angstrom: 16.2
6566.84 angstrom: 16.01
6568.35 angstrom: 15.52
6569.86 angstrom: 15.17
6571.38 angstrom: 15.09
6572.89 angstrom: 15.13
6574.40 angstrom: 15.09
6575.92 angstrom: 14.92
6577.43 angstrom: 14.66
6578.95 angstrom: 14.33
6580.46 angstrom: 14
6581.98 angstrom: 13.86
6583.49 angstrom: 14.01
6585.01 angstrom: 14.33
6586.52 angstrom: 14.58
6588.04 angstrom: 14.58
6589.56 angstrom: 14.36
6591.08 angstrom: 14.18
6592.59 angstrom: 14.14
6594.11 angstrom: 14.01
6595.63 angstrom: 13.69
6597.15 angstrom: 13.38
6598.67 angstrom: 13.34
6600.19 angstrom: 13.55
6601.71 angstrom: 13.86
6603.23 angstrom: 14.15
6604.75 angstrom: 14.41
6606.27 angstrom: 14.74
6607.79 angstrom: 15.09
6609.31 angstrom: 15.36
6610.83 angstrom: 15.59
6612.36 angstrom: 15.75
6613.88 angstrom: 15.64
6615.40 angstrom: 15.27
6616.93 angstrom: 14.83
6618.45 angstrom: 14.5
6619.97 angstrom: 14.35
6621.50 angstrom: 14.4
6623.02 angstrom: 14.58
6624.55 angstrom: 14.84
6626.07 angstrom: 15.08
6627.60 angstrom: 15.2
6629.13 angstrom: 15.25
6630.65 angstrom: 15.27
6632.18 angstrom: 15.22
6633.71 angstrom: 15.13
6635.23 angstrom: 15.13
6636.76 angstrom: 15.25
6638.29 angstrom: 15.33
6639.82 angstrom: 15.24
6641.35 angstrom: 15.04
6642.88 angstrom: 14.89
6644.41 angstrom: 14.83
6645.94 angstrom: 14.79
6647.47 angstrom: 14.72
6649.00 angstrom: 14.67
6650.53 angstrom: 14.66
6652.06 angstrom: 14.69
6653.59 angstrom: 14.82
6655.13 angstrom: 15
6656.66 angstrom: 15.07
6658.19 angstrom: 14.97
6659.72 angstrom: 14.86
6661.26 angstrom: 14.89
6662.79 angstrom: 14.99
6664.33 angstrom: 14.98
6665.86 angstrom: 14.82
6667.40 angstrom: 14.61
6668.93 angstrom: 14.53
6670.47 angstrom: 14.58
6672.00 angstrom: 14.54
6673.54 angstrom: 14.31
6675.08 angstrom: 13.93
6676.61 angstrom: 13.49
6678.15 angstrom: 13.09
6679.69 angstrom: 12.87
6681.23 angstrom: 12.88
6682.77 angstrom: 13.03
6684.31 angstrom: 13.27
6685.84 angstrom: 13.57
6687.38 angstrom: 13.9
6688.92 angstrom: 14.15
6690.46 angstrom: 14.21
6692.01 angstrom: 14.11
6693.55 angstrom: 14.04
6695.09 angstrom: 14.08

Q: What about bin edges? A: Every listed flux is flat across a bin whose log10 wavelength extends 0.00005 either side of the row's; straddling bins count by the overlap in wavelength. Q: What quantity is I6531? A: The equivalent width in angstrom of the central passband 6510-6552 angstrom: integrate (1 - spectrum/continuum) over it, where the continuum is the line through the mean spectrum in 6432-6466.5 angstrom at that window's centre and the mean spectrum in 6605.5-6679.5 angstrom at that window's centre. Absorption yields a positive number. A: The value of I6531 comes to 4.1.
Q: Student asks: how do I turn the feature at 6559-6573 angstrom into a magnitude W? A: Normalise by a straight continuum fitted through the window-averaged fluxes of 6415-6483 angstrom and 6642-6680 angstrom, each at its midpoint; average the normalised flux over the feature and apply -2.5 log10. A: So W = -0.068 mag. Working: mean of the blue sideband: 14.4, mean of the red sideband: 14.6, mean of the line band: 15.4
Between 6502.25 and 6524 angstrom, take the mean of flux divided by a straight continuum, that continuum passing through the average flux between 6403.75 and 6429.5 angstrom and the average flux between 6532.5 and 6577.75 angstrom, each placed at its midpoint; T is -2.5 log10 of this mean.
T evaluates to 0.09 mag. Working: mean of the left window 14.4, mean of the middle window 13.2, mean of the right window 14.4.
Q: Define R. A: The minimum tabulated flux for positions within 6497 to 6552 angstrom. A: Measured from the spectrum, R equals 12.56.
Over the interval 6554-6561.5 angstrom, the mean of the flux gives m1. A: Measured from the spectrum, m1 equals 14.3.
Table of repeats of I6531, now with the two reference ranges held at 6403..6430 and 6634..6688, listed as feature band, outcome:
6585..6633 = -0.51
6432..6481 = 0.15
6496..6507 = 0.66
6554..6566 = -0.34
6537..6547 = 0.37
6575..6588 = 0.09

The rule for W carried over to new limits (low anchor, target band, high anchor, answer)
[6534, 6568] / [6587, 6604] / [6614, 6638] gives 0.06 mag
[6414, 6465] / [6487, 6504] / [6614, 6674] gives 0.06 mag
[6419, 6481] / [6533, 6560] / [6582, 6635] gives 0.06 mag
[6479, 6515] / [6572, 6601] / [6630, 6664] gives 0.02 mag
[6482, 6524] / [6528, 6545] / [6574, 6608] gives 0.03 mag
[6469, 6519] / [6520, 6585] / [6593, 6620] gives 0.01 mag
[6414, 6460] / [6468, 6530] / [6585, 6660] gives 0.07 mag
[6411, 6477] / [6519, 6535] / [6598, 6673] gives 0.14 mag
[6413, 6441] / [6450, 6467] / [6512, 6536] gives -0.04 mag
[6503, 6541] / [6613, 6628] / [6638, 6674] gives -0.04 mag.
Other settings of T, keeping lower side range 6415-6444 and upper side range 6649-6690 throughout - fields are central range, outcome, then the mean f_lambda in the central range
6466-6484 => 0.030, 14.1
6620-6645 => -0.053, 15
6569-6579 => -0.044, 15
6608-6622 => -0.057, 15.1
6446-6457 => 0.020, 14.2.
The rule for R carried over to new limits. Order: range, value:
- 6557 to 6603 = 13.34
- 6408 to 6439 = 13.53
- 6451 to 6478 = 13.66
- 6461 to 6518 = 12.94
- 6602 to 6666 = 14.15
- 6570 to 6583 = 13.86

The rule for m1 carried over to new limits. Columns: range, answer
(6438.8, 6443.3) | 14.7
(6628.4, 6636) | 15.2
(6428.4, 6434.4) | 14.8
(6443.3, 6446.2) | 13.8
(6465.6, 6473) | 14.1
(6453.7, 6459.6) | 14.5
